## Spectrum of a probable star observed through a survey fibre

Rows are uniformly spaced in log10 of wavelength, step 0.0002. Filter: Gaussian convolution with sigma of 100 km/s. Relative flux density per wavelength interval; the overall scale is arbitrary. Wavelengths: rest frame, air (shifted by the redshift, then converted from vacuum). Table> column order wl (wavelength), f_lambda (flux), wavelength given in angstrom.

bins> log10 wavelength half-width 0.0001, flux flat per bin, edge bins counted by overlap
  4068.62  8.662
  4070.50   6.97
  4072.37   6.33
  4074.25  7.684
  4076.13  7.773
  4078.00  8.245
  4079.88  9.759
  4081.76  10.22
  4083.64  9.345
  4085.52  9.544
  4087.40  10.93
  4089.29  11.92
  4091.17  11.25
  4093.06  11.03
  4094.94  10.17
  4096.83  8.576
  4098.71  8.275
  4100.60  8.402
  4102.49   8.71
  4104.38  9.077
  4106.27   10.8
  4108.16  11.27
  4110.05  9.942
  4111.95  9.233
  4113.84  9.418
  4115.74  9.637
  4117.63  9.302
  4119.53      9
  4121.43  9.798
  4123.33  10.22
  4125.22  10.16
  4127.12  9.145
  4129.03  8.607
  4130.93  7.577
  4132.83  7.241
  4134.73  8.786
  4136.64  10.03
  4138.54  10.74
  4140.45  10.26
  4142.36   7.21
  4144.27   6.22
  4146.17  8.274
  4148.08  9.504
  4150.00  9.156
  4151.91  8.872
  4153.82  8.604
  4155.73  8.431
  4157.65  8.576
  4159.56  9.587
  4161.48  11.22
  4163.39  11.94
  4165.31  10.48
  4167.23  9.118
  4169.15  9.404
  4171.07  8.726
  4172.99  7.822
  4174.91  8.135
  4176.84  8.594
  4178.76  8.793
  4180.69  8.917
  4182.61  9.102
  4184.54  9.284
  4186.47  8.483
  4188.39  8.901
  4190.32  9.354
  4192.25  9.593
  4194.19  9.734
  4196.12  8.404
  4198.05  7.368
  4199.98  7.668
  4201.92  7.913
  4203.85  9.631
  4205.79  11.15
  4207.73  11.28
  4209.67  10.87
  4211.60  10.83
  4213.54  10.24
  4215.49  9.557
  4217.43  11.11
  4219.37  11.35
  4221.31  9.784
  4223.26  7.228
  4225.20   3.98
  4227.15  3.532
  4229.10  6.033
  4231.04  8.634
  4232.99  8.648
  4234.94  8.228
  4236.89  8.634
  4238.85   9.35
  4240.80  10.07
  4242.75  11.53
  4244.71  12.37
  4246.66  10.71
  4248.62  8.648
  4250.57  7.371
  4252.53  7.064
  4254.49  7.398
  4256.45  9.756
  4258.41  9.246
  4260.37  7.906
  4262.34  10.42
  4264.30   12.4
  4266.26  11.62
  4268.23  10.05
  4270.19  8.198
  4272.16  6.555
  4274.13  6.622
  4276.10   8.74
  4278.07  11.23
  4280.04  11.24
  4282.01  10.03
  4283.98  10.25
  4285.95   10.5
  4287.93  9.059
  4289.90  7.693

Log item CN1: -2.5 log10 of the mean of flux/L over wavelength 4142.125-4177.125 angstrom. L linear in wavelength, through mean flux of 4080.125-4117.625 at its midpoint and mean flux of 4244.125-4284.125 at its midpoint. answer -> 0.081 mag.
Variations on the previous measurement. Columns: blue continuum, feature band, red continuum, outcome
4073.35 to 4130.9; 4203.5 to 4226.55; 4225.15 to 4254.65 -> -0.12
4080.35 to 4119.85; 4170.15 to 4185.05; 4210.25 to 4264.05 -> 0.08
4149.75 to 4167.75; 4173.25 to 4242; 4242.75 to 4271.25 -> 0.09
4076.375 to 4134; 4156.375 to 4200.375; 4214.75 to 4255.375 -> -0.01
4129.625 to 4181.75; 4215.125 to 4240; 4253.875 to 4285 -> 0.15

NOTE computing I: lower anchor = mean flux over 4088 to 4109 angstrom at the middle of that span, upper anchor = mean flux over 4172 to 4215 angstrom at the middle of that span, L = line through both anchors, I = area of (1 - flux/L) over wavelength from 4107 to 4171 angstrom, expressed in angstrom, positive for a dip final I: 2.2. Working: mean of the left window 9.96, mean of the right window 9.19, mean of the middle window 9.3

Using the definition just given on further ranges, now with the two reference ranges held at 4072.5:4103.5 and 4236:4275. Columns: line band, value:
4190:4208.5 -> 0.3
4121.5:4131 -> 0.0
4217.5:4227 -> 1.4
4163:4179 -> 0.4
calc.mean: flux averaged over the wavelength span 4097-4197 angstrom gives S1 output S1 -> 9.15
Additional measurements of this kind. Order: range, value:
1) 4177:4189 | 8.9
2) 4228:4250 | 9.28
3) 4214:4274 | 8.89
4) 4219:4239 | 7.59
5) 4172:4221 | 9.37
